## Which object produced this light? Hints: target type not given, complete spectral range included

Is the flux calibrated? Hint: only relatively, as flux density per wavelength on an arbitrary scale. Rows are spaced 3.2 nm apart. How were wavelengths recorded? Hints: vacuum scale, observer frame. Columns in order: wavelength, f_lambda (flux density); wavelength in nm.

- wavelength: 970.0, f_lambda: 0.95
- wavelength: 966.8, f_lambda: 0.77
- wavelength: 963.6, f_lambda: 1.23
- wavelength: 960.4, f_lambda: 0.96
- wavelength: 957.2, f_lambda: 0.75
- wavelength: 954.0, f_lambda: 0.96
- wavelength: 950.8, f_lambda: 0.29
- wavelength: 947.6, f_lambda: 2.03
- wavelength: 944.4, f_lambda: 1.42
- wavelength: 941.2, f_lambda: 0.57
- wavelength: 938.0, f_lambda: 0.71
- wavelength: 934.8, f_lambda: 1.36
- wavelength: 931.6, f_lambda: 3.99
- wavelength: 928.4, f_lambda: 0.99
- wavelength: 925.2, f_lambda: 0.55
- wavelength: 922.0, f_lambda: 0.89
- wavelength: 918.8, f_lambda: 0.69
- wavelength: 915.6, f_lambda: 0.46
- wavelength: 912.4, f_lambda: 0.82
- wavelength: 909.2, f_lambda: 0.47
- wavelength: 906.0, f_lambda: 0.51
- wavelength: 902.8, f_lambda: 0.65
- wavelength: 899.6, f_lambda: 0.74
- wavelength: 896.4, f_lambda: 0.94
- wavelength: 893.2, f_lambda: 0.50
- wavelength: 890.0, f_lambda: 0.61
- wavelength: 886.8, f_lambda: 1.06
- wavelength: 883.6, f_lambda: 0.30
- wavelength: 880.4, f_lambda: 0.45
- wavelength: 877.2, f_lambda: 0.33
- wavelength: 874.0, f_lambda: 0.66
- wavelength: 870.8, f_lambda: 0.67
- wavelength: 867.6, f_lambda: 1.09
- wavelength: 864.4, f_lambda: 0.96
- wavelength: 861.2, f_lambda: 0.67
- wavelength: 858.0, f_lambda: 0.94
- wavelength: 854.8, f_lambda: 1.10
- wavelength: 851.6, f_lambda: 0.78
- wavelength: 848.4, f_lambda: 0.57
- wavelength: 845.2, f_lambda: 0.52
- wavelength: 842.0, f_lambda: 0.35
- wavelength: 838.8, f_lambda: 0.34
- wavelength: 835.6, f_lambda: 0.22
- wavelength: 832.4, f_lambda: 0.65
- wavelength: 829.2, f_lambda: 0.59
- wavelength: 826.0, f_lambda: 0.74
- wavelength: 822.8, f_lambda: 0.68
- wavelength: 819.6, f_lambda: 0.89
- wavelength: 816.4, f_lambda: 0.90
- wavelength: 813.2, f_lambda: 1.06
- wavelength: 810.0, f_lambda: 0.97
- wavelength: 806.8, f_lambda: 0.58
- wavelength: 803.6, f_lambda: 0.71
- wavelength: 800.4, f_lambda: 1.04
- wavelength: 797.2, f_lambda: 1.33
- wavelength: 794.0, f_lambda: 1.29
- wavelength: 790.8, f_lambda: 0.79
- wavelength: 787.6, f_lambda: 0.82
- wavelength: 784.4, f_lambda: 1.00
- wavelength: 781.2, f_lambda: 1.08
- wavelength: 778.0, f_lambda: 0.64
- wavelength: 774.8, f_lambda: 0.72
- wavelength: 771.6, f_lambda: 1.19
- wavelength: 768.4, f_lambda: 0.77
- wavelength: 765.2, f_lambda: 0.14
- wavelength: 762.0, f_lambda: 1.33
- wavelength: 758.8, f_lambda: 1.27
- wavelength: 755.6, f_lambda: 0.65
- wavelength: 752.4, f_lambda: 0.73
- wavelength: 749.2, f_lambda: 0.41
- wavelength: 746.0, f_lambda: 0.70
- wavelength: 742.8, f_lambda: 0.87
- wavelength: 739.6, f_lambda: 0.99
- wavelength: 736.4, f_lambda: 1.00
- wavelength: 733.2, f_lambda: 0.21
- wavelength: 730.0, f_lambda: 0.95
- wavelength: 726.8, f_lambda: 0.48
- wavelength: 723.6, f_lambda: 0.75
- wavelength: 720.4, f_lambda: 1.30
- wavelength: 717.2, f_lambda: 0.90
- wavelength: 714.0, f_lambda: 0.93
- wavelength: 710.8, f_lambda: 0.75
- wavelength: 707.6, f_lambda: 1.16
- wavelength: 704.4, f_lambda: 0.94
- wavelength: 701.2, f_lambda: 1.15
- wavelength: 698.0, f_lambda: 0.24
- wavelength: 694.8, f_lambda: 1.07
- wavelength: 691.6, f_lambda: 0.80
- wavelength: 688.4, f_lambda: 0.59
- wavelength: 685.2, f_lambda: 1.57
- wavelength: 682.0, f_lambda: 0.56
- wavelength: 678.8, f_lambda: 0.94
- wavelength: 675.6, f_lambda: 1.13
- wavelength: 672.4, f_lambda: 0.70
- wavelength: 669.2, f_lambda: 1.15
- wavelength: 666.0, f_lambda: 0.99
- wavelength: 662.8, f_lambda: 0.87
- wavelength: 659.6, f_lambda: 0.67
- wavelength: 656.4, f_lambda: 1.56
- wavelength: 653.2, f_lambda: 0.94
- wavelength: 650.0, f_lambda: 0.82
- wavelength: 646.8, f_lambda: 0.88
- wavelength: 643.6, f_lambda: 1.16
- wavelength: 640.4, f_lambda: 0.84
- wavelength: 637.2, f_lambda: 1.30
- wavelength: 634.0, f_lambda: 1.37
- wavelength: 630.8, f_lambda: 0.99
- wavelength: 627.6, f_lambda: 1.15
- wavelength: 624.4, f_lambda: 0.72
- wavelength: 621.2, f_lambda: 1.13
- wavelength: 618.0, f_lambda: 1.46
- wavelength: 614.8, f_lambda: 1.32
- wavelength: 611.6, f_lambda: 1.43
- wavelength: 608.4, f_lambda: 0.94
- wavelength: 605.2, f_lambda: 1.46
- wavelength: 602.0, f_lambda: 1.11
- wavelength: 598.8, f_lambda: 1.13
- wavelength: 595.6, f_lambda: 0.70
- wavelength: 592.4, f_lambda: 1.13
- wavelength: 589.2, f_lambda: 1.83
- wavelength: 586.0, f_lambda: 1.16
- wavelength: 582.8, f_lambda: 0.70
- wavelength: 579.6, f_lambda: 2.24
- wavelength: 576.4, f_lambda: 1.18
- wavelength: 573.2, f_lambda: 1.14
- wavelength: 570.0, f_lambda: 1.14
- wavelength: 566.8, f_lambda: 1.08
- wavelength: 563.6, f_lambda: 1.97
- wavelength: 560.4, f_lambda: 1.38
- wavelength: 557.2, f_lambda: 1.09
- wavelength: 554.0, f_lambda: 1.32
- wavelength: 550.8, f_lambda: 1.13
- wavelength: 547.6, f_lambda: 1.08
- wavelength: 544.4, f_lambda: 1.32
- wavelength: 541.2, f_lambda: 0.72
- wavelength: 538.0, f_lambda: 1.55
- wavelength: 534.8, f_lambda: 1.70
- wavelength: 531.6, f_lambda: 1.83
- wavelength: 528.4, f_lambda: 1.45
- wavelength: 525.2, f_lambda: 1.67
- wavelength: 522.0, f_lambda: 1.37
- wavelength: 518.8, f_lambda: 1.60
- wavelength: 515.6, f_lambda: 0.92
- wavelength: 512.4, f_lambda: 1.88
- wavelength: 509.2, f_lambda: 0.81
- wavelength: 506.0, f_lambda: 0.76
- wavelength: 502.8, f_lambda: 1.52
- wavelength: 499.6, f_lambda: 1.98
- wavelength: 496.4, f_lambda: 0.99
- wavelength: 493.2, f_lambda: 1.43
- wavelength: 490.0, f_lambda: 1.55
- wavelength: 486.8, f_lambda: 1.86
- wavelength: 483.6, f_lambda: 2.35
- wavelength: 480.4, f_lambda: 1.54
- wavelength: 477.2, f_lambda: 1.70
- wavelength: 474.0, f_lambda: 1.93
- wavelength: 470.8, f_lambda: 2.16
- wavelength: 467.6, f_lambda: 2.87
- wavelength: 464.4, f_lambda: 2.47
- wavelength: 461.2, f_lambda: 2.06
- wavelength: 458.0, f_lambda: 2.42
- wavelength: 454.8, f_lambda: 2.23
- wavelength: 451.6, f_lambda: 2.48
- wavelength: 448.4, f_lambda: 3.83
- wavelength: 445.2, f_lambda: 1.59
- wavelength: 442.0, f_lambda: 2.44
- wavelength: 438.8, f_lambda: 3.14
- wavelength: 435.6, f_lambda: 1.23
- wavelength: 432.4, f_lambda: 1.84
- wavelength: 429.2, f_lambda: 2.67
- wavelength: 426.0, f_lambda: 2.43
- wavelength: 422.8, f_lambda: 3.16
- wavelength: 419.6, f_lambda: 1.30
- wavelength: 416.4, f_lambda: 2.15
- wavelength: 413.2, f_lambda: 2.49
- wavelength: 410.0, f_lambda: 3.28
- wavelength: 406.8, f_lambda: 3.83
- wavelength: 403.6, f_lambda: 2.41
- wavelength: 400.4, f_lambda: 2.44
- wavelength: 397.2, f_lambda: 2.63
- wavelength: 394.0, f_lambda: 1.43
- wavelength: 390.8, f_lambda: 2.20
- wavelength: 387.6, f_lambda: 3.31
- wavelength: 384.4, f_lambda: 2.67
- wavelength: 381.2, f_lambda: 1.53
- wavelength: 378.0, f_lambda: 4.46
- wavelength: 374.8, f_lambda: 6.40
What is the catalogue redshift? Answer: 1.50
